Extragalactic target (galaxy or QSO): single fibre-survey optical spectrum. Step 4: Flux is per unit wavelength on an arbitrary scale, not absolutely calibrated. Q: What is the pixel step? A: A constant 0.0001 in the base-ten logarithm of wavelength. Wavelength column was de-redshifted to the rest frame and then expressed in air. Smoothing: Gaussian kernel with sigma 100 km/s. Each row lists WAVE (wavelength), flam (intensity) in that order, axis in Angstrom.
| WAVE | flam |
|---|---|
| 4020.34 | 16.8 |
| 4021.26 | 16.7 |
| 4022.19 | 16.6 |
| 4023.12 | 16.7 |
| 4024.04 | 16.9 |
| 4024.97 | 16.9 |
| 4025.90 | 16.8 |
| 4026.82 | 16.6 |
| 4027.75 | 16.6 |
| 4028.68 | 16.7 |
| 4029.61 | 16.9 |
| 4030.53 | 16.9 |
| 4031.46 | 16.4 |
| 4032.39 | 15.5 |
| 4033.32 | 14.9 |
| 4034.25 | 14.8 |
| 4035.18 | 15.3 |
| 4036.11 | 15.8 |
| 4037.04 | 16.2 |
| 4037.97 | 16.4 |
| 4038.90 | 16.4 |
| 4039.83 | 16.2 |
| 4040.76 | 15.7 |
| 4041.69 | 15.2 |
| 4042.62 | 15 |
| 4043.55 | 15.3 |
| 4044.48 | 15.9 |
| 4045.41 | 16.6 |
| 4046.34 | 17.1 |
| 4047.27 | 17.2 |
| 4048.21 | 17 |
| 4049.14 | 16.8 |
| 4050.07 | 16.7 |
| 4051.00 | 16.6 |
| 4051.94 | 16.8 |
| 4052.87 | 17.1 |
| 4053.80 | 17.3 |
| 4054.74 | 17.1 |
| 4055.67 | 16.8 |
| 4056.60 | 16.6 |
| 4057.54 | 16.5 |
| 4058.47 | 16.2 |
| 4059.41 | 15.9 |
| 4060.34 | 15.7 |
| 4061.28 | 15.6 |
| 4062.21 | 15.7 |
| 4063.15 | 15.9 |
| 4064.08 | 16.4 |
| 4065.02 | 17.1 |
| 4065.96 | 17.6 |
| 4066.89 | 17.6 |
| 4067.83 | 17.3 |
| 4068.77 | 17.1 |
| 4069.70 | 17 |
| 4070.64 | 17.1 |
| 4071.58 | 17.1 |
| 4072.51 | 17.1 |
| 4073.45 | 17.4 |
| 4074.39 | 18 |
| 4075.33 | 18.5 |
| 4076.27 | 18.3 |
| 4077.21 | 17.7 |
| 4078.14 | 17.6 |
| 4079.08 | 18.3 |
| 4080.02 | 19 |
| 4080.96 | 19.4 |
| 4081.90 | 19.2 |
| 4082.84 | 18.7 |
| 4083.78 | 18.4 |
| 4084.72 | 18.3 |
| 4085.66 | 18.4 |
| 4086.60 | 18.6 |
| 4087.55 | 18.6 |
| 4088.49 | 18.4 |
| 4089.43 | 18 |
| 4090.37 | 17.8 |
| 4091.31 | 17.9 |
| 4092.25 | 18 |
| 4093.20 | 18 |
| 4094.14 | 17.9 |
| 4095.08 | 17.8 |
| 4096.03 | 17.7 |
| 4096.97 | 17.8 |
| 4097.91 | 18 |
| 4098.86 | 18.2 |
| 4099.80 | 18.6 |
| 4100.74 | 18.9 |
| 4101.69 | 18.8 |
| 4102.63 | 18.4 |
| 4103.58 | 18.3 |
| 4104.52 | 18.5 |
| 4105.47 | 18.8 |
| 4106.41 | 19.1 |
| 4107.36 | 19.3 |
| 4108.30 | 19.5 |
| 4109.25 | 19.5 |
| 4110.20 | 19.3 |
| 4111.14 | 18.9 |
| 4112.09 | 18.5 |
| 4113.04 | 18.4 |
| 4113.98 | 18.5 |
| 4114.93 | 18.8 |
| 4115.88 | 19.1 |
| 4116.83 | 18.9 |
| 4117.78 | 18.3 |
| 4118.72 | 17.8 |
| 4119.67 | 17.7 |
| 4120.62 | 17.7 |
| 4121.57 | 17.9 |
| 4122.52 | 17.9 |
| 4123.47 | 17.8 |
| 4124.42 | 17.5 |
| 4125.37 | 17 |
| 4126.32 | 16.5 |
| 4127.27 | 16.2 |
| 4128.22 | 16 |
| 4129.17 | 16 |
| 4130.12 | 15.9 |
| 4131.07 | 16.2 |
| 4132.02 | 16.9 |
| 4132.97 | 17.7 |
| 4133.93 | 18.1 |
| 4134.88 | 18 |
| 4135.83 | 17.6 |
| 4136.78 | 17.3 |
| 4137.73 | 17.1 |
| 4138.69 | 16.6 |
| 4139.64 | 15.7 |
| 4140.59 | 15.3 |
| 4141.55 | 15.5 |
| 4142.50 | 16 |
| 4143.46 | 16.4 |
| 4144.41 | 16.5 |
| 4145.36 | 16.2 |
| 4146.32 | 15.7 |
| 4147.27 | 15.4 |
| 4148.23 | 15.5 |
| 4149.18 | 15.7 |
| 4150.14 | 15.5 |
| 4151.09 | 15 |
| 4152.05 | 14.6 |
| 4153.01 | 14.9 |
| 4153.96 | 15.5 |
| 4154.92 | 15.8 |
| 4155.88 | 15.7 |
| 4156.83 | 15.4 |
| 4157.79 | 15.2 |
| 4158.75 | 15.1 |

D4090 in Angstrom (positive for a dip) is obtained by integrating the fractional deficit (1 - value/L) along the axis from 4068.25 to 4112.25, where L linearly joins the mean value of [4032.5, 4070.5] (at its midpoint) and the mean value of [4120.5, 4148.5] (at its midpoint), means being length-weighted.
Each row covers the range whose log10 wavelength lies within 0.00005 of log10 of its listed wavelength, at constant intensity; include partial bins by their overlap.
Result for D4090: -4.8 Angstrom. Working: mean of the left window 16.4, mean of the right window 16.7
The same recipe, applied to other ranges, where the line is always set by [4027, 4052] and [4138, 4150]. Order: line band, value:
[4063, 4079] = -1.3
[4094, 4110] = -2.6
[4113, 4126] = -1.7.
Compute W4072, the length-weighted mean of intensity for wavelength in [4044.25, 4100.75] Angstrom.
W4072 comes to 17.5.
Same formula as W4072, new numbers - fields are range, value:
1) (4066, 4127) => 18.2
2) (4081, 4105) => 18.3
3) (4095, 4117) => 18.7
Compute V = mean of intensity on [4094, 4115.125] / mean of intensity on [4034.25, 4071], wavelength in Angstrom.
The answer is 1.1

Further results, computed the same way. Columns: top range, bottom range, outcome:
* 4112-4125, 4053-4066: 1.11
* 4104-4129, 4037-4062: 1.11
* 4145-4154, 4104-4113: 0.81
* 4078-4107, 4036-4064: 1.13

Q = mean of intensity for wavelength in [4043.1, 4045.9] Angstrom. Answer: 16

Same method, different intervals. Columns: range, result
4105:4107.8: 19.1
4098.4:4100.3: 18.5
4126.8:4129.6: 16.1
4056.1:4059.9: 16.3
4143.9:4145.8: 16.4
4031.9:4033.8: 15.2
